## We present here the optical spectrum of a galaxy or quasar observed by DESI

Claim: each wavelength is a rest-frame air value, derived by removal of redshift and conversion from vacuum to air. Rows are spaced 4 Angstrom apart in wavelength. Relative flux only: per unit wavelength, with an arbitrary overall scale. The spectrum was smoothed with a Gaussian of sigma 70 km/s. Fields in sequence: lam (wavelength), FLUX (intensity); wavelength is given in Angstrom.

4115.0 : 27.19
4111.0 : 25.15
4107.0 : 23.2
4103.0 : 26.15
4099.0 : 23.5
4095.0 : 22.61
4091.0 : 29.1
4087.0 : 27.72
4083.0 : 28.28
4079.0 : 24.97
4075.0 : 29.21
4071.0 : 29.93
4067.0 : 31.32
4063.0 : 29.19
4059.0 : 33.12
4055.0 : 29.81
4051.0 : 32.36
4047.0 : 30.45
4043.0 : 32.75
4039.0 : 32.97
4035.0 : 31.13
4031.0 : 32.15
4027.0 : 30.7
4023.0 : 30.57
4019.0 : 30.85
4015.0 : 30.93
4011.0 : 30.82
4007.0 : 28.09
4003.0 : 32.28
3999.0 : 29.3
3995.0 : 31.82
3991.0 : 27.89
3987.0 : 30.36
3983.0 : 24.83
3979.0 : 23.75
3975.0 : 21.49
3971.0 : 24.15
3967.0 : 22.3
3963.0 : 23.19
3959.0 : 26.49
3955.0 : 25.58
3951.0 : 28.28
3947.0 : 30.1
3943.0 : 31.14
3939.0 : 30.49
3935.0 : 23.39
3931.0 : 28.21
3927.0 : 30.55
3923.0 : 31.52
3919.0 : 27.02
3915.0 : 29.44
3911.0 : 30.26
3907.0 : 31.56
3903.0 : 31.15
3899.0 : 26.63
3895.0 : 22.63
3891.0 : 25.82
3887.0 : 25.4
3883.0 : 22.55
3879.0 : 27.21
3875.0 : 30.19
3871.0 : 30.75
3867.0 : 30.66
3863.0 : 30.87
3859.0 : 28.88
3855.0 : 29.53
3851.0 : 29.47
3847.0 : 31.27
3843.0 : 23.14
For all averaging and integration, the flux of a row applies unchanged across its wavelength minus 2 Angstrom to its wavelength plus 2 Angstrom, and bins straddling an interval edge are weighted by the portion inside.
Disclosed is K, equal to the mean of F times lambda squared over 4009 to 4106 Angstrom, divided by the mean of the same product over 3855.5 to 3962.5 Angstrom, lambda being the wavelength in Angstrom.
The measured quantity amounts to 1.1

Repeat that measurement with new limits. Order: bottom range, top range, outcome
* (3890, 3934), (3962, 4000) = 0.94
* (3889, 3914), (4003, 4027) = 1.15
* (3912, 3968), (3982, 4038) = 1.13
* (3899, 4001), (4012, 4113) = 1.11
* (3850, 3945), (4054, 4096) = 1.10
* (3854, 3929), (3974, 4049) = 1.11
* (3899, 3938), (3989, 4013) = 1.08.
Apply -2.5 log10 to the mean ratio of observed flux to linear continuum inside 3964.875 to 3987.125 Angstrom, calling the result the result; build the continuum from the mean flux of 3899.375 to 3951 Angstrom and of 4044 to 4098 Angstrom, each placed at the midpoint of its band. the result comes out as 0.22 mag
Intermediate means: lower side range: 29.4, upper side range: 29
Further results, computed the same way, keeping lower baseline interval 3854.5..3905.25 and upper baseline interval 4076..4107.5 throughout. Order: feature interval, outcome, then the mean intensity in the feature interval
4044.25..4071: -0.182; 31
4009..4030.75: -0.163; 30.9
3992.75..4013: -0.141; 30.4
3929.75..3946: -0.043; 28.4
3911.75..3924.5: -0.070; 29.3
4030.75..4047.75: -0.208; 32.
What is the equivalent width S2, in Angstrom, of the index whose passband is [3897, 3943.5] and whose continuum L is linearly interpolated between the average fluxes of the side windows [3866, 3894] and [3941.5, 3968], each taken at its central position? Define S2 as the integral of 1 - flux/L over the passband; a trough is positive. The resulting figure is -3.8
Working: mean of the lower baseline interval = 27.2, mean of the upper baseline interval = 26.8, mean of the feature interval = 29.2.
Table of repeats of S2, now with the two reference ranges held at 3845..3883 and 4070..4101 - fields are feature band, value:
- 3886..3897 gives 1.7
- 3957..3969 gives 1.8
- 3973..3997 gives 1.1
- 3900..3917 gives -0.8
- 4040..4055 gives -2.4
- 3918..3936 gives 0.2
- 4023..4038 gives -2.1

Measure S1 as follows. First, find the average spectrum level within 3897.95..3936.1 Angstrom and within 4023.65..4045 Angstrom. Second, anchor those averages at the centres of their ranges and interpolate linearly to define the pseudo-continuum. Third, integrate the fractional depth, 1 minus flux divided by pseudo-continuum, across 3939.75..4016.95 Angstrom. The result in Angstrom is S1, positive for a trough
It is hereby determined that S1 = 7.6 Angstrom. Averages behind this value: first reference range 29.2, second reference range 31.9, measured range 27.6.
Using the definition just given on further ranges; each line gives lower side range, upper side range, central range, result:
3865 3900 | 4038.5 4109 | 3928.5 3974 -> 1.5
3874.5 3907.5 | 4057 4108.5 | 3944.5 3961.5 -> -0.4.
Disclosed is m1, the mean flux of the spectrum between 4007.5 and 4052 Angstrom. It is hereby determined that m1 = 31.3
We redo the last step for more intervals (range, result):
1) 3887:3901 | 25.1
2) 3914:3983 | 26.8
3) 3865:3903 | 27.1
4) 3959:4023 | 27.5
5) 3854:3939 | 28.3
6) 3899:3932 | 29.8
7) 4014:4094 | 30.3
